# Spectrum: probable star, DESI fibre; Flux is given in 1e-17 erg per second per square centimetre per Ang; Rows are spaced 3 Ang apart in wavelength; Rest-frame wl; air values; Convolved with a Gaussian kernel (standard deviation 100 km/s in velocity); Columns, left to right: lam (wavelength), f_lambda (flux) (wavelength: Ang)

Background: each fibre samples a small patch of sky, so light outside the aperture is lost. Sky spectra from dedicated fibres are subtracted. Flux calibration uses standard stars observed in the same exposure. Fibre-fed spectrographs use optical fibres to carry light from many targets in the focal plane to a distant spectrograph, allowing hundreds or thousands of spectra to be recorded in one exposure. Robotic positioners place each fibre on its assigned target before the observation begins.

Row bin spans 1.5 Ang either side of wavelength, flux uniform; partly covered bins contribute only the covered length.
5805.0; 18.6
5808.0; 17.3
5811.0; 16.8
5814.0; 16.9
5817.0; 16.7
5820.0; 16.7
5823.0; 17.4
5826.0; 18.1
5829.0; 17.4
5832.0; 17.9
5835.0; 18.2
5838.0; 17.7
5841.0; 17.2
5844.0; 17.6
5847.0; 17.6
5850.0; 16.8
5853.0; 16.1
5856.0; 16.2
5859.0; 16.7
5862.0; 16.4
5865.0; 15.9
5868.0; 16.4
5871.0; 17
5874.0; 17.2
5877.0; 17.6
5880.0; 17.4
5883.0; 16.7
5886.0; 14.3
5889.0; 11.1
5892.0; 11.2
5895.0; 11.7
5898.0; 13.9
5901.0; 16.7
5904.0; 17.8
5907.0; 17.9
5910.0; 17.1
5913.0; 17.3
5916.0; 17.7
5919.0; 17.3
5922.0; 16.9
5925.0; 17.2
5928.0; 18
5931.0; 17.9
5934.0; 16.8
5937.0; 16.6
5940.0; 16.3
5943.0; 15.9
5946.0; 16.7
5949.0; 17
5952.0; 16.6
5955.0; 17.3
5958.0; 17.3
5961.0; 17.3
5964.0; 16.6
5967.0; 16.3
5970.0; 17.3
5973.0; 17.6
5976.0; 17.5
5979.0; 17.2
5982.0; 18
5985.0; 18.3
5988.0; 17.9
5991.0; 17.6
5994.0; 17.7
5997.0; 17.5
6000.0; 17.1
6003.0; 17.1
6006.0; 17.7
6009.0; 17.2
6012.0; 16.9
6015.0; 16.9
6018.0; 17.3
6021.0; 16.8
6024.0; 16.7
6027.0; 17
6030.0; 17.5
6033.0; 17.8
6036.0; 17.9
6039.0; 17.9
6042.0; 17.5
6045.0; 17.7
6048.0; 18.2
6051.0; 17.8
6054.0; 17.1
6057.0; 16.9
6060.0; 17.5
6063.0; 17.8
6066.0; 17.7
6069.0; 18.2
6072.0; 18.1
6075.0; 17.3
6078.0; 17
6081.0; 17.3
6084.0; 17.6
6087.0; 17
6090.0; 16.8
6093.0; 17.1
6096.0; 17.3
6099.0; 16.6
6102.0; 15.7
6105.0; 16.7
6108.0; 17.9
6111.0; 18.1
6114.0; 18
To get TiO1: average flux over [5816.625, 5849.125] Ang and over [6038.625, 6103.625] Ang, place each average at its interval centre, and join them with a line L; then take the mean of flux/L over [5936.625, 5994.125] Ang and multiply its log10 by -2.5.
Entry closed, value 0.02 mag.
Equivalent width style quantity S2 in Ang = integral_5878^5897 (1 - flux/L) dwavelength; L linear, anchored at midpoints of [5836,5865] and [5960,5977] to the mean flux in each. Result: 3.49 Ang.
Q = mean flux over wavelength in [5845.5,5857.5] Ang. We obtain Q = 16.7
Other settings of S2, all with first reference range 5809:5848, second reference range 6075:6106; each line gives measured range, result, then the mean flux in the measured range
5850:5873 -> 1.20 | 16.4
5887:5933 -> 3.41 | 16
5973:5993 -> -0.72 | 17.7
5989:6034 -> -0.48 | 17.3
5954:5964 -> -0.02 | 17.2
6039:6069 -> -1.11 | 17.6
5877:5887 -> 0.50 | 16.4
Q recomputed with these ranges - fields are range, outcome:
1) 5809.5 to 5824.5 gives 16.9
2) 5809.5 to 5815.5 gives 16.8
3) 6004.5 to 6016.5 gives 17.2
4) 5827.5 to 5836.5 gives 17.8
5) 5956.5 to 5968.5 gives 16.9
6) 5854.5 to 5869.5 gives 16.3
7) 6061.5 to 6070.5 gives 17.9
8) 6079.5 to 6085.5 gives 17.5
